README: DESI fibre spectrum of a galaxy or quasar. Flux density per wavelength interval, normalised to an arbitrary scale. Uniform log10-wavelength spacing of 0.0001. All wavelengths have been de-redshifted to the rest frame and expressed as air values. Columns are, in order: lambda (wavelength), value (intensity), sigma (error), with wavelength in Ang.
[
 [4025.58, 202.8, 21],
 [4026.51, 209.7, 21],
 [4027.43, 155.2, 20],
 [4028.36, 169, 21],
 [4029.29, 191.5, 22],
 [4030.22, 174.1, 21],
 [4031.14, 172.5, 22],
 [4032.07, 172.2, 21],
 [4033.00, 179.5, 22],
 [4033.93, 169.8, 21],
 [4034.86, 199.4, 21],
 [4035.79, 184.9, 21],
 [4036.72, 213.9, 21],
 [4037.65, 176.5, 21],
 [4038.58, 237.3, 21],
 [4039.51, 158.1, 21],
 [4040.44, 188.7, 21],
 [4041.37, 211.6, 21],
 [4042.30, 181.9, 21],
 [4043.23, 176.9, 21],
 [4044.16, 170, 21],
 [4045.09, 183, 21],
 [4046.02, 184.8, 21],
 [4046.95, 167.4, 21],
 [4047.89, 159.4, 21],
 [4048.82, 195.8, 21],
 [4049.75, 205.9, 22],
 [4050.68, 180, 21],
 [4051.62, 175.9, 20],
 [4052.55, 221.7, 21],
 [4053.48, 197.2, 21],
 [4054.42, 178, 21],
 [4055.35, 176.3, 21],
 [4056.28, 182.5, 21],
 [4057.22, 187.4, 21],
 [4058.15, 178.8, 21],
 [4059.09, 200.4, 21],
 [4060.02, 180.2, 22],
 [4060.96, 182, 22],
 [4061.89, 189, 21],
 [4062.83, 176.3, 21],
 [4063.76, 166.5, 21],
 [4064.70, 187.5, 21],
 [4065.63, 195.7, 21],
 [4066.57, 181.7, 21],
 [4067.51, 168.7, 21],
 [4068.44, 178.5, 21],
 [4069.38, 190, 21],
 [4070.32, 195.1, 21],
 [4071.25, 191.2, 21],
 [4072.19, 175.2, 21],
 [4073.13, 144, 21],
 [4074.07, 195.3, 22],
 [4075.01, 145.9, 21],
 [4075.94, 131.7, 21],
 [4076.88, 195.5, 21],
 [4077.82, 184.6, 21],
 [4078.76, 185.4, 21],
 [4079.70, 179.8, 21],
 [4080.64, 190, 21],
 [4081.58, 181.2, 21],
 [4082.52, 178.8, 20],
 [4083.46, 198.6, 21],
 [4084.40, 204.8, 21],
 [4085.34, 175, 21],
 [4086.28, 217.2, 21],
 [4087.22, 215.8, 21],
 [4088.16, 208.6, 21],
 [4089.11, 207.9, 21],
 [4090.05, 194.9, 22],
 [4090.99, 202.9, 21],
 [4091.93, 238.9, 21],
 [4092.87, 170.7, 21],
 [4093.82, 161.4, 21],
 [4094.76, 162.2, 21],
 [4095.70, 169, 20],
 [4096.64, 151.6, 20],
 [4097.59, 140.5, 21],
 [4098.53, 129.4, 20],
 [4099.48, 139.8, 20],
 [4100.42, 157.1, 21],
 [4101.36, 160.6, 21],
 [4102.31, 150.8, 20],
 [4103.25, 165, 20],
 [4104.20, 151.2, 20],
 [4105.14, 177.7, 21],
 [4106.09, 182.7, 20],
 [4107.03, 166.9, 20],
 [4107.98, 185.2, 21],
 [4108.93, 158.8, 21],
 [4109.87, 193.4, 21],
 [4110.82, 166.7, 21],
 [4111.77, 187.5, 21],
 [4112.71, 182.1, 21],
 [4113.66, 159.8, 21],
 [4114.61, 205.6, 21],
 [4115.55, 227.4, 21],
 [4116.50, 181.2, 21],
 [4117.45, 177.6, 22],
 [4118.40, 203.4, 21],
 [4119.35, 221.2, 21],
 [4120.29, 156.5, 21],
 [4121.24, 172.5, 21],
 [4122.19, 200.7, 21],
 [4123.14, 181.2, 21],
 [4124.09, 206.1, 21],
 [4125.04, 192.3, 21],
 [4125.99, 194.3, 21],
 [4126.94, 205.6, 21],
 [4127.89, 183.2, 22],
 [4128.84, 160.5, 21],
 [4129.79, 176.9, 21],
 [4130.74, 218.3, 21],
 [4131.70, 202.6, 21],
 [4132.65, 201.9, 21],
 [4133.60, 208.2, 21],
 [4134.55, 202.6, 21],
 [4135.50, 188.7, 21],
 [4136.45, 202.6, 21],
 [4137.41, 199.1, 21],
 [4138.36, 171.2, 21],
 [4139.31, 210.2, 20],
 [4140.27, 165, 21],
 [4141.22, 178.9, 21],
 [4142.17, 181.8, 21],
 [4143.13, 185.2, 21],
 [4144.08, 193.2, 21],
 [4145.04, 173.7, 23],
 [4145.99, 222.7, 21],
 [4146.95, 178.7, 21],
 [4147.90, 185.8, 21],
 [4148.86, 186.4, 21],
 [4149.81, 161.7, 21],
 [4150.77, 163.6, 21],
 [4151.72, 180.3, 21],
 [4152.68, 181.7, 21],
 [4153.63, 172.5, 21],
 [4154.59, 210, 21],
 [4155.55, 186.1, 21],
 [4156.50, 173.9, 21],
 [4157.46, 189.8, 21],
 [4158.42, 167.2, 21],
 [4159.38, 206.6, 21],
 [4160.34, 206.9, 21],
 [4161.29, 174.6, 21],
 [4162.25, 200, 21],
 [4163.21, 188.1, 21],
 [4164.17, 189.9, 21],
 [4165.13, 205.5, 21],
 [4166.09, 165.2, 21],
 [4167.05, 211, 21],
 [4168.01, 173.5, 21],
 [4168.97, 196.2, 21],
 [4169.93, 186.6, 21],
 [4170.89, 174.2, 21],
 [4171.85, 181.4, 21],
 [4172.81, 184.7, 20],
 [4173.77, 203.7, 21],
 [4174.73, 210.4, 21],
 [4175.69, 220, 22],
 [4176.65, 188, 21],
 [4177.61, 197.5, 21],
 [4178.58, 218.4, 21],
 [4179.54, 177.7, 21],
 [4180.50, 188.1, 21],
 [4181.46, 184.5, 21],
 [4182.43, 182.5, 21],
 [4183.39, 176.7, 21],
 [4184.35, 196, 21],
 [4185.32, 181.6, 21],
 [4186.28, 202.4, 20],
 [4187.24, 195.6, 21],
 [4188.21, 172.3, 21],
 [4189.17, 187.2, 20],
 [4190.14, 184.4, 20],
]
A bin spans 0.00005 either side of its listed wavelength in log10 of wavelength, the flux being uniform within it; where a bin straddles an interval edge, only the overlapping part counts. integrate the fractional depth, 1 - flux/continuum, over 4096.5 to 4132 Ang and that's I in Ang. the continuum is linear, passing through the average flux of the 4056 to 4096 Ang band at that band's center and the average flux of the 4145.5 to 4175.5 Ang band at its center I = 1.5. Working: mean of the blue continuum 185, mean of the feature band 178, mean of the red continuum 188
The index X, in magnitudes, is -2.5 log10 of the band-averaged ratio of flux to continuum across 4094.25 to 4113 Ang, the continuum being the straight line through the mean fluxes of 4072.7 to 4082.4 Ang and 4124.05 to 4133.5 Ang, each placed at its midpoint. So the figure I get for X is 0.13 mag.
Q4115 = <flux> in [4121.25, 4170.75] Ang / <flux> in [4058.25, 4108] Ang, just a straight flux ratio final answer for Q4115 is 1.06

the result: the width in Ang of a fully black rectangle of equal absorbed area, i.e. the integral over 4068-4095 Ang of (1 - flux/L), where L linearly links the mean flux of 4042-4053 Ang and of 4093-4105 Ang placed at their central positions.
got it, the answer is -3.7 Ang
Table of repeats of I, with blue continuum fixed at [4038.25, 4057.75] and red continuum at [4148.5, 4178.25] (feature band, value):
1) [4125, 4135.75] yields -0.40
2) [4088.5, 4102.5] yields 1.29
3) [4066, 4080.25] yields 0.79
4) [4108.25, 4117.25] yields 0.14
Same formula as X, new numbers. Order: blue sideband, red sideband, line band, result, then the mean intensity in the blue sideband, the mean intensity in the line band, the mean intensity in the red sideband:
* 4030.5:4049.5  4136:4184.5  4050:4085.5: 0.02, 184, 182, 188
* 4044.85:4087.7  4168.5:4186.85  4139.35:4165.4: 0.03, 184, 186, 192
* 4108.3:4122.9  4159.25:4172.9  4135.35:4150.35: 0.01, 186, 186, 189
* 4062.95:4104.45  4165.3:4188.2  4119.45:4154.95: -0.02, 178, 188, 191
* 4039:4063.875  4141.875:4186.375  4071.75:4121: 0.04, 184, 179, 189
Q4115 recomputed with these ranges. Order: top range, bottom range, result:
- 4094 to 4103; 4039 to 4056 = 0.83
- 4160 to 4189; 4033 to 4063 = 1.02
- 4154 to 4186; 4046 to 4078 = 1.05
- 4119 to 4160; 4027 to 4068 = 1.02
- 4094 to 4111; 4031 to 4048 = 0.88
